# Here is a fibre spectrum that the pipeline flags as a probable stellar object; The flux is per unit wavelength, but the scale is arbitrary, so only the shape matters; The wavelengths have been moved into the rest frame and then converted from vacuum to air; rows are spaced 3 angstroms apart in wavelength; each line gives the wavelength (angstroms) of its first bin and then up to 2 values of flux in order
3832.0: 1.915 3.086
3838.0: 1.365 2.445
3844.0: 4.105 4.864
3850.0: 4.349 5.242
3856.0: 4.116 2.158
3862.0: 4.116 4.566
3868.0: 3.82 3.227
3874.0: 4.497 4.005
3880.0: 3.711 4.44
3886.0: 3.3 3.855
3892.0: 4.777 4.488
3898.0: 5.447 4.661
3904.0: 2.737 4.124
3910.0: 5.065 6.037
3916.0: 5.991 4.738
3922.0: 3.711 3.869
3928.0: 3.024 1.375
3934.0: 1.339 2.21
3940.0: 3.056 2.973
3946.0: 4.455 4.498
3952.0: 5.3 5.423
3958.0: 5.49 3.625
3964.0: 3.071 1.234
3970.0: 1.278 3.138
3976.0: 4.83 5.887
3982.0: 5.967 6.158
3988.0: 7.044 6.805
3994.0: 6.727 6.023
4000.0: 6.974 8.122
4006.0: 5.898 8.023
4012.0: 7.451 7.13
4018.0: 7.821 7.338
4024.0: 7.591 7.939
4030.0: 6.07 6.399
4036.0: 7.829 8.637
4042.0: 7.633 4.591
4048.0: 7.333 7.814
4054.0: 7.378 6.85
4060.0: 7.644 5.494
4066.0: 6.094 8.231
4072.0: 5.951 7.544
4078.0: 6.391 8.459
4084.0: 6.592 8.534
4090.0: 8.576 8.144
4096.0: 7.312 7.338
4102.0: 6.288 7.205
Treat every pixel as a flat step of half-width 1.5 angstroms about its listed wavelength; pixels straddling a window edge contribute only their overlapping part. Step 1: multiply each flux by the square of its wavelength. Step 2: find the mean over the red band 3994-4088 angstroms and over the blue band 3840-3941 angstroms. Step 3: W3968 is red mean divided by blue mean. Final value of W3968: 2.0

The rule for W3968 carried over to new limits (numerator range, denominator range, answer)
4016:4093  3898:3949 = 2.05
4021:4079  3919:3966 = 2.07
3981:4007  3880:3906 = 1.68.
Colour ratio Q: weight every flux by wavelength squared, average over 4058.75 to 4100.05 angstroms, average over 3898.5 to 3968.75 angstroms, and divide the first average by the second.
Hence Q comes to 2.05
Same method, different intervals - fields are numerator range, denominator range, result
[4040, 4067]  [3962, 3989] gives 1.67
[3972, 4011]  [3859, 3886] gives 1.73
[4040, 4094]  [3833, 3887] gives 2.14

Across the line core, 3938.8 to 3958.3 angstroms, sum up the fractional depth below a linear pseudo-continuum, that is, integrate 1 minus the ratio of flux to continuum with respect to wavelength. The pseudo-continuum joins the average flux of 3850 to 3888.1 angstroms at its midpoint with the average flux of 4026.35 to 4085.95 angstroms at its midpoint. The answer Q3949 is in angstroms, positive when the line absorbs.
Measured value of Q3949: 3.2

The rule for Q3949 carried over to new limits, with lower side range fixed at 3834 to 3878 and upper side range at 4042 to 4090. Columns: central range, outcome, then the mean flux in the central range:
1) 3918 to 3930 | 2.76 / 3.7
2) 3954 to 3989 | 7.59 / 4.38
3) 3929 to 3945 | 8.74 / 2.29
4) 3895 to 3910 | 0.39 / 4.35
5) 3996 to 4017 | -3.46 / 7.13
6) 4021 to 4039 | -2.25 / 7.3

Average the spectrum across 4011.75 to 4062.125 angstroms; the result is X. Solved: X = 7.24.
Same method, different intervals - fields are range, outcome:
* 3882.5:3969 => 3.92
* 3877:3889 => 3.85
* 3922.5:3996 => 4.12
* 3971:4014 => 6.31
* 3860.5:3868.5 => 4.21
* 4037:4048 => 7.05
